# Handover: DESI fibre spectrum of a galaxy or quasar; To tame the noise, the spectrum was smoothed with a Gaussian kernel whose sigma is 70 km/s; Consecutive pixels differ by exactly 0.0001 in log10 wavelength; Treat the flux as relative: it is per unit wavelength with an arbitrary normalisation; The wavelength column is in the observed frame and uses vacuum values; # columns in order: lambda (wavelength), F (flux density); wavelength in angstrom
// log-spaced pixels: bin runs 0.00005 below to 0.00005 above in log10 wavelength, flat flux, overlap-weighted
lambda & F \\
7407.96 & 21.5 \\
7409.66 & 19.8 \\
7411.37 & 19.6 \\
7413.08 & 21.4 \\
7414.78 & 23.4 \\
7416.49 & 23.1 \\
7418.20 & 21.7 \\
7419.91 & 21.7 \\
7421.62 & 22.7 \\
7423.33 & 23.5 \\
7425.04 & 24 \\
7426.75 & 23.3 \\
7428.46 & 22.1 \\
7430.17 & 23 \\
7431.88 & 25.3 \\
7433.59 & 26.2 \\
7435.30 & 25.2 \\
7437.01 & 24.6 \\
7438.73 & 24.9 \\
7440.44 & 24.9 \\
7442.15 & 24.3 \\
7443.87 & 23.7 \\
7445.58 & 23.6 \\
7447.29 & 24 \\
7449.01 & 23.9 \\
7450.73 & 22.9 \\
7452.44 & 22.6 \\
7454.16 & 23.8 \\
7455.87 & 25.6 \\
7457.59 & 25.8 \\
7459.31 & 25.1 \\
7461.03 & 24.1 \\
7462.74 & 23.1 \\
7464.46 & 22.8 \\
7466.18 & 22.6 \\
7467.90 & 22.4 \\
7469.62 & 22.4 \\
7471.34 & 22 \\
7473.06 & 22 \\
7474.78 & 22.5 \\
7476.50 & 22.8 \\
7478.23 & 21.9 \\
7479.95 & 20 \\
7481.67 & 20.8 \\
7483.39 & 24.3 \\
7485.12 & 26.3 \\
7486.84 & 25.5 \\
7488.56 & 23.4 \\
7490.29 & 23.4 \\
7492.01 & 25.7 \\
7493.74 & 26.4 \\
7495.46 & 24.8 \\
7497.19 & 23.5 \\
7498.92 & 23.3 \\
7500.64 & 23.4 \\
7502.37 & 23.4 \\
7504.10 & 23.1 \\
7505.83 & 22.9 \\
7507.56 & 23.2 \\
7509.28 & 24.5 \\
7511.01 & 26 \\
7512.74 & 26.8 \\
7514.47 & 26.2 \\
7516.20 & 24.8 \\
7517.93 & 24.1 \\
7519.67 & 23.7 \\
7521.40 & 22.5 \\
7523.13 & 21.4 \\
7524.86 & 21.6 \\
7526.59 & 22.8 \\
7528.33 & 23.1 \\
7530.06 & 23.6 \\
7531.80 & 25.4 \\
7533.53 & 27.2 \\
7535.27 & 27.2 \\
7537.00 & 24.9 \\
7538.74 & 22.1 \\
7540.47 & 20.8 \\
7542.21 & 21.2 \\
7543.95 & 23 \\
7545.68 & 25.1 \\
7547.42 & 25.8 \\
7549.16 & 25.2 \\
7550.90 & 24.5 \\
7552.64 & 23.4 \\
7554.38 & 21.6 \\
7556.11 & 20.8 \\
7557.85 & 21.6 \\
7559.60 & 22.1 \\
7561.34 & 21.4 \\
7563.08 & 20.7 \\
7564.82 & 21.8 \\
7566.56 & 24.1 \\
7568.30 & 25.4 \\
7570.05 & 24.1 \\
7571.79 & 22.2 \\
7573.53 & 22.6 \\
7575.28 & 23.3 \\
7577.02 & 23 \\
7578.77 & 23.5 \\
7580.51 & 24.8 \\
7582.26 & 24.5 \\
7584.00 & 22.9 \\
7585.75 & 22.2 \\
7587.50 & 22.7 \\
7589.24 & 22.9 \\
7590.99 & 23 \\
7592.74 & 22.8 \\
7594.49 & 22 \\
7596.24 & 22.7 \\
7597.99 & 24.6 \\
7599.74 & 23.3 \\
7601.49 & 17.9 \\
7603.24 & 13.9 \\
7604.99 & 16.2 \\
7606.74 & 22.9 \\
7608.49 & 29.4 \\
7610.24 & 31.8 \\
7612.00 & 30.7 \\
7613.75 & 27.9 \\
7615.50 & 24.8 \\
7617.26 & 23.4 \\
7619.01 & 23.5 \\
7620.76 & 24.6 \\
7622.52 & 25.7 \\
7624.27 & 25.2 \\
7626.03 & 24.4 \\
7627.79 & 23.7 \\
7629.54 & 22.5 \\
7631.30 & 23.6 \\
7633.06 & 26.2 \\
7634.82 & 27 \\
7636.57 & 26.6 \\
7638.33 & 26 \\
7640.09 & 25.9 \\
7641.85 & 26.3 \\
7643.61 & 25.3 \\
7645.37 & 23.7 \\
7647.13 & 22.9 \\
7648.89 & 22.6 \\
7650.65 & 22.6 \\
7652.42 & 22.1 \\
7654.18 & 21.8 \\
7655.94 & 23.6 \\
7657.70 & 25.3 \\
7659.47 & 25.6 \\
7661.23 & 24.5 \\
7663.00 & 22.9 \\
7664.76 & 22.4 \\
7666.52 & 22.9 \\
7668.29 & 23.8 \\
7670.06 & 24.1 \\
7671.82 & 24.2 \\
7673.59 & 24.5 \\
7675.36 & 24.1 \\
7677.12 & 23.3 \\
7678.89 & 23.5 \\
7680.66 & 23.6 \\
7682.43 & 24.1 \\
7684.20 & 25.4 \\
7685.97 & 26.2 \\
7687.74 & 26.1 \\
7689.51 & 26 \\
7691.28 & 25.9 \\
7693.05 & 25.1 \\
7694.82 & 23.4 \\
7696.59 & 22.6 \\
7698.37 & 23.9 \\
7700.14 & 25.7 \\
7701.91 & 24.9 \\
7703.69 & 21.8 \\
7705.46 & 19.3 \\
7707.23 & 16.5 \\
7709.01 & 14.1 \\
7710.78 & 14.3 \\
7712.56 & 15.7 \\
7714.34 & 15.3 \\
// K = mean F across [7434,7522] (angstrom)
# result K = 23.8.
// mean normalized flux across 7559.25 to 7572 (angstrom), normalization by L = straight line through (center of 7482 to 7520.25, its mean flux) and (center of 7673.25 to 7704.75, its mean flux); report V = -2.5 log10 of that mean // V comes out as 0.08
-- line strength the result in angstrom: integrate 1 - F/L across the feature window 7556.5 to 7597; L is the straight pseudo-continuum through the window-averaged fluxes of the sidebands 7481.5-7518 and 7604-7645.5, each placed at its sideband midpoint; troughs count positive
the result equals 3.4 angstrom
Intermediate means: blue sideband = 24.4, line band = 22.9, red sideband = 25.3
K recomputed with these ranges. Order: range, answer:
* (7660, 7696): 24.3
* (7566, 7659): 23.9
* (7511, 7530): 23.8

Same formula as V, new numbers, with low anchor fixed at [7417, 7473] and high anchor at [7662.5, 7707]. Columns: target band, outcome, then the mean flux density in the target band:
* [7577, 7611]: 0.05 mag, 22.8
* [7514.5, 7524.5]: 0.01 mag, 23.5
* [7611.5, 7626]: -0.07 mag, 25.5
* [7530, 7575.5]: 0.02 mag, 23.4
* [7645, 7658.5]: 0.04 mag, 23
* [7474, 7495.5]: 0.00 mag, 23.6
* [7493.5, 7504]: -0.01 mag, 23.9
